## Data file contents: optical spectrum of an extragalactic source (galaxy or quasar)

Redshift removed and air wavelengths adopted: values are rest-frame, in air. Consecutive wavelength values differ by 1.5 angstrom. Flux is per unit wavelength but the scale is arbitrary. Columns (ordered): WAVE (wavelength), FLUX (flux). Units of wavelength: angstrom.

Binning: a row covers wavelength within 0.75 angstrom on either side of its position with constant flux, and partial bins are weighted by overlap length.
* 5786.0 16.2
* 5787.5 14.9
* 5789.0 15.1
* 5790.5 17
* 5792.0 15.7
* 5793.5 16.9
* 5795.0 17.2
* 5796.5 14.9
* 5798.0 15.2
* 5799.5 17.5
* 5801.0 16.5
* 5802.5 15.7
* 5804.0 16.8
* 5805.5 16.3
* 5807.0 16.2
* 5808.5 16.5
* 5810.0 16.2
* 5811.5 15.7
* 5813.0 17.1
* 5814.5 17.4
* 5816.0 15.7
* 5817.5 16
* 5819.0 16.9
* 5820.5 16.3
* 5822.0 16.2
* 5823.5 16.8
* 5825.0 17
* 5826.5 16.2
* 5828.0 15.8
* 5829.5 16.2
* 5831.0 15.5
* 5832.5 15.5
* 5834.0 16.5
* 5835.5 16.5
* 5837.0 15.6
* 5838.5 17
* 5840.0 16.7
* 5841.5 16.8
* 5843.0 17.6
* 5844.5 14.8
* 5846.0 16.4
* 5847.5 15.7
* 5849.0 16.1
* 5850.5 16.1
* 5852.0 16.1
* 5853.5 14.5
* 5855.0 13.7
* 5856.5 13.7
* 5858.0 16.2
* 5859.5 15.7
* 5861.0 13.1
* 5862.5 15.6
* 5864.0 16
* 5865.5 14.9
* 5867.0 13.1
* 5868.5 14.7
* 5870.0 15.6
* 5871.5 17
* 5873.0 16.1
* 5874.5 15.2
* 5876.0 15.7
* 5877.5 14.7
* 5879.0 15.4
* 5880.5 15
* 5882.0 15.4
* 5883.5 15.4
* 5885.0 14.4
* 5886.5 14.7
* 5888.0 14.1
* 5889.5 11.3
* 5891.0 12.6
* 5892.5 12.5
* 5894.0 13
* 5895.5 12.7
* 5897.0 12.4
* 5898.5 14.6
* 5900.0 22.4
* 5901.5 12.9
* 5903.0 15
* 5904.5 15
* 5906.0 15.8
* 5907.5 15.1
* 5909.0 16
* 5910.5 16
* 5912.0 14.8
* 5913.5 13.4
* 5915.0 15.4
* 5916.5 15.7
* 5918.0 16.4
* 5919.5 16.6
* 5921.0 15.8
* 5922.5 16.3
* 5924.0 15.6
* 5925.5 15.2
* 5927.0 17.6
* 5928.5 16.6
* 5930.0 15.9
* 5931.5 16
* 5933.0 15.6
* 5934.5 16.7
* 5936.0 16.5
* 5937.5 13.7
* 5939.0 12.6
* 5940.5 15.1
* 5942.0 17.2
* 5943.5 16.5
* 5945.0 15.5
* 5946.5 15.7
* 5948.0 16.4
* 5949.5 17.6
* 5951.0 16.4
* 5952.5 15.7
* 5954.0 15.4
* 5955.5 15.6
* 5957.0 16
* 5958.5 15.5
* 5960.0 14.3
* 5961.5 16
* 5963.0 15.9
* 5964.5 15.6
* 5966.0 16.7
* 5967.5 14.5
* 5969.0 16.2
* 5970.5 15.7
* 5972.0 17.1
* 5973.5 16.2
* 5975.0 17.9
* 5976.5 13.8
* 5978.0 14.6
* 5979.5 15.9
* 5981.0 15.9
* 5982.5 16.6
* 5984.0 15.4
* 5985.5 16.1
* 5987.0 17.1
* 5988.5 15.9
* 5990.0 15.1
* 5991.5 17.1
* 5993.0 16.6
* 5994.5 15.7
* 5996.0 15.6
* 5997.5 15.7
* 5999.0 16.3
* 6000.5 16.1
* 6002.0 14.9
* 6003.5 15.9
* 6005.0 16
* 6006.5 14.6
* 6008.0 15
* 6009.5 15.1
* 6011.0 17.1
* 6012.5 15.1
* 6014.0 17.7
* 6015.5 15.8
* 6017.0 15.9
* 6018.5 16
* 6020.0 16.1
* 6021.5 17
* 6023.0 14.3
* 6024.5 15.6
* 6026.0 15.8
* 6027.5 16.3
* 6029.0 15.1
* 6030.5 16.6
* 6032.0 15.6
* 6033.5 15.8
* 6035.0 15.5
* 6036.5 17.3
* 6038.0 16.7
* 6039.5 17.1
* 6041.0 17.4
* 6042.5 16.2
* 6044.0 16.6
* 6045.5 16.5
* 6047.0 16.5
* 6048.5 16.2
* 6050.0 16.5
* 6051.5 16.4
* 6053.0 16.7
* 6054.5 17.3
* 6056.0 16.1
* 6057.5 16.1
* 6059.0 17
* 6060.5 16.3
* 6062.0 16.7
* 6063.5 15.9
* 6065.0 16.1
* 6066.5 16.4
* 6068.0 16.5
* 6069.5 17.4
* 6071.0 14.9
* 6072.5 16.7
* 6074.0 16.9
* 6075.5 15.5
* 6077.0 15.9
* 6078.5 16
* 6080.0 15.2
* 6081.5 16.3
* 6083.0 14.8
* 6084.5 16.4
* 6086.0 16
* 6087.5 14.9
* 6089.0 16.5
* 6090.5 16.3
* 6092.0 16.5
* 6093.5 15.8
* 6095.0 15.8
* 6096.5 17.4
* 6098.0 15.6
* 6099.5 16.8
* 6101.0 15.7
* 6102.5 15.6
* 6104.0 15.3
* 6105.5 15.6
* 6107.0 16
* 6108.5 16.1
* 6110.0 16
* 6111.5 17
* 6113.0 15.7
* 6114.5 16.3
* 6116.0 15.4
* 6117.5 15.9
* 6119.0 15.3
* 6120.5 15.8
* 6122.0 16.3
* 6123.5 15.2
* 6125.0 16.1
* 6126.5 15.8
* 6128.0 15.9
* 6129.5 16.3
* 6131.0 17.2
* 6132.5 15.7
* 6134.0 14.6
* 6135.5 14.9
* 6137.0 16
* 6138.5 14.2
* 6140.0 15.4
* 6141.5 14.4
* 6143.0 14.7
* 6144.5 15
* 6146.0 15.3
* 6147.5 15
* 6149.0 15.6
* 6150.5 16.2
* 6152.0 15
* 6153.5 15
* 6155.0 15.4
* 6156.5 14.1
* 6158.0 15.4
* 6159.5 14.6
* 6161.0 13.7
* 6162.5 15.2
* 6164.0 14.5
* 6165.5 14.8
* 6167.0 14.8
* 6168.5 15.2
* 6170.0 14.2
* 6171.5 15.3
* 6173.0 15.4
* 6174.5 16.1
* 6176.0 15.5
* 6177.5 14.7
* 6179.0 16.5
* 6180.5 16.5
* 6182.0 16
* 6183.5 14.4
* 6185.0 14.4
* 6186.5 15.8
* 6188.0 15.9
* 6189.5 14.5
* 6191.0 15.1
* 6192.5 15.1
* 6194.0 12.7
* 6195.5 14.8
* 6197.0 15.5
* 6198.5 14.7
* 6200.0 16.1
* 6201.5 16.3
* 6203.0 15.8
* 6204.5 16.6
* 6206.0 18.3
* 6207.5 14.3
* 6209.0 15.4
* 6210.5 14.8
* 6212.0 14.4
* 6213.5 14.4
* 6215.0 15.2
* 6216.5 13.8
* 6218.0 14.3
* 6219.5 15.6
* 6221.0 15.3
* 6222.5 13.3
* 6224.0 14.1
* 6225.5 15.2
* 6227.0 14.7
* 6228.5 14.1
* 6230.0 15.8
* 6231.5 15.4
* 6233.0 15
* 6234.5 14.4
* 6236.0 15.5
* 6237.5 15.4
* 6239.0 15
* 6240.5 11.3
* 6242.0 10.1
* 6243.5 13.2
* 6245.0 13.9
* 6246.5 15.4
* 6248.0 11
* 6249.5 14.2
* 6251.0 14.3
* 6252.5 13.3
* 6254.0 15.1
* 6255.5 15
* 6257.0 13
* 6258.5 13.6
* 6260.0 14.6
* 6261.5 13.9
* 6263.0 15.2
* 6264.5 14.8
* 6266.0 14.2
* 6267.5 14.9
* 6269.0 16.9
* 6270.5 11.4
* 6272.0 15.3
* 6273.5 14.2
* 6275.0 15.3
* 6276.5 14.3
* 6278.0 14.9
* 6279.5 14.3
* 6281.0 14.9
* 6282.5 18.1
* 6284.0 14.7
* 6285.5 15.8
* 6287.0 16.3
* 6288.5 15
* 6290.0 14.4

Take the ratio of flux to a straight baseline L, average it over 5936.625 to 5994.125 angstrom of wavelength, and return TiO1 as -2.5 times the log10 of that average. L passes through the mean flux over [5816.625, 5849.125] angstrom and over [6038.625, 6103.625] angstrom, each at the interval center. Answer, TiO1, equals 0.03 mag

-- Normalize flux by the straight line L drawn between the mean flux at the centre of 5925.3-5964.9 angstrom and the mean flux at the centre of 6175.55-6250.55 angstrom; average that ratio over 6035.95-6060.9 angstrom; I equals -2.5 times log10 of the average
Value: -0.08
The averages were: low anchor 15.8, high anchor 14.8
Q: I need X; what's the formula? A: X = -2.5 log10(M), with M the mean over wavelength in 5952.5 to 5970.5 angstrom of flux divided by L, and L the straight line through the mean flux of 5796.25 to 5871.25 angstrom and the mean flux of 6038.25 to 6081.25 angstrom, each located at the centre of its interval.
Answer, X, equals 0.04 mag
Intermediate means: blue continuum 15.9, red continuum 16.4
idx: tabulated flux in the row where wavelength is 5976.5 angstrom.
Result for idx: 13.8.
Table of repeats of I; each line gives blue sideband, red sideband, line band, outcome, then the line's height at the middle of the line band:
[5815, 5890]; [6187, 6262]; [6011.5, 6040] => -0.067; 15.1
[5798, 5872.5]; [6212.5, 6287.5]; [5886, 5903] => 0.130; 15.7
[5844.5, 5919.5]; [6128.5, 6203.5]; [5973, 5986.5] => -0.055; 15.1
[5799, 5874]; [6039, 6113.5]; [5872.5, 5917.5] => 0.089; 16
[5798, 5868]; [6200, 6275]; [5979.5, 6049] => -0.051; 15.3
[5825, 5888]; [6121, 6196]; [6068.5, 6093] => -0.050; 15.3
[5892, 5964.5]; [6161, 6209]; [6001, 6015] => -0.019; 15.5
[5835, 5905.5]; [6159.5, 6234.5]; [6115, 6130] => -0.050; 15.1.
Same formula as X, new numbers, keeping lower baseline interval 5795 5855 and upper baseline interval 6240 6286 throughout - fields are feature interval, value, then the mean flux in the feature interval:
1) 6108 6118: -0.08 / 16.1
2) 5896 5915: 0.04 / 15.3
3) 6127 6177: -0.03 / 15.2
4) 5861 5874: 0.05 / 15.2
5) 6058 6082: -0.08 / 16.2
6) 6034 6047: -0.10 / 16.6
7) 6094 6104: -0.08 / 16.1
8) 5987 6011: -0.03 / 15.8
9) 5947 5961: -0.02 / 15.9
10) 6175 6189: -0.07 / 15.5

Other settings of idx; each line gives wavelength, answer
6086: 16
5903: 15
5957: 16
